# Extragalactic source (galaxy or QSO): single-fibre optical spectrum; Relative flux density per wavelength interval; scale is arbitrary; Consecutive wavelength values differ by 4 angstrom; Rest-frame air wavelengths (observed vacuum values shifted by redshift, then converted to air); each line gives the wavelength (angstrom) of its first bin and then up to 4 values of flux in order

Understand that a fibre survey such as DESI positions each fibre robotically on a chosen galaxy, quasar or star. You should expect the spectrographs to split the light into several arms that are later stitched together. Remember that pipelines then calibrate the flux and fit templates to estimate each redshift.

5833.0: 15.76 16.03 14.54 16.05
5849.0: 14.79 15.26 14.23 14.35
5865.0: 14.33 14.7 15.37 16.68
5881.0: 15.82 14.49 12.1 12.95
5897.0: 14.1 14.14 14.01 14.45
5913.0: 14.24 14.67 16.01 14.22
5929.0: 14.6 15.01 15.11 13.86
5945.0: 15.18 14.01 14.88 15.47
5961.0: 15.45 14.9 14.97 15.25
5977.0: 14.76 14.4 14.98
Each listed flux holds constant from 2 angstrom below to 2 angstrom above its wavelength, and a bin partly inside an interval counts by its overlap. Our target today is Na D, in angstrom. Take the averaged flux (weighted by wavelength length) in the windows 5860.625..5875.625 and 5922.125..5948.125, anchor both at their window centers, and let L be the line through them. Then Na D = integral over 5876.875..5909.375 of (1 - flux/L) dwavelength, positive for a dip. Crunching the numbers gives 1.3 angstrom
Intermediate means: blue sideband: 14.8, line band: 14.2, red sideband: 14.7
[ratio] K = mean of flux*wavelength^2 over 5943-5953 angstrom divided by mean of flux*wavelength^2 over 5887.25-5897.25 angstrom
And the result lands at 1.16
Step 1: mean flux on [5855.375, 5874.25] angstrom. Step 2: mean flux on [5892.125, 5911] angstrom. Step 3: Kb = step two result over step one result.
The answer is 0.96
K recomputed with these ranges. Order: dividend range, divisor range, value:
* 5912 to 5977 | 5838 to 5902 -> 1.04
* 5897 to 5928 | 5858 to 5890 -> 0.99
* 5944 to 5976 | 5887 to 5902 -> 1.16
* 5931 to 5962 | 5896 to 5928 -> 1.04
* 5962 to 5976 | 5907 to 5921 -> 1.04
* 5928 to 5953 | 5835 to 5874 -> 1.01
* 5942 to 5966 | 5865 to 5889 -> 1.02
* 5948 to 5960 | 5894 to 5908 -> 1.08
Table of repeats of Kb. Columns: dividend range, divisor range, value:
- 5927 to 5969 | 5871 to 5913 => 1.03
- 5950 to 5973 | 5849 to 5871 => 1.03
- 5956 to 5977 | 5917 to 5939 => 1.01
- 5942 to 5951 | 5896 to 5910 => 1.02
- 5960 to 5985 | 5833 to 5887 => 0.99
